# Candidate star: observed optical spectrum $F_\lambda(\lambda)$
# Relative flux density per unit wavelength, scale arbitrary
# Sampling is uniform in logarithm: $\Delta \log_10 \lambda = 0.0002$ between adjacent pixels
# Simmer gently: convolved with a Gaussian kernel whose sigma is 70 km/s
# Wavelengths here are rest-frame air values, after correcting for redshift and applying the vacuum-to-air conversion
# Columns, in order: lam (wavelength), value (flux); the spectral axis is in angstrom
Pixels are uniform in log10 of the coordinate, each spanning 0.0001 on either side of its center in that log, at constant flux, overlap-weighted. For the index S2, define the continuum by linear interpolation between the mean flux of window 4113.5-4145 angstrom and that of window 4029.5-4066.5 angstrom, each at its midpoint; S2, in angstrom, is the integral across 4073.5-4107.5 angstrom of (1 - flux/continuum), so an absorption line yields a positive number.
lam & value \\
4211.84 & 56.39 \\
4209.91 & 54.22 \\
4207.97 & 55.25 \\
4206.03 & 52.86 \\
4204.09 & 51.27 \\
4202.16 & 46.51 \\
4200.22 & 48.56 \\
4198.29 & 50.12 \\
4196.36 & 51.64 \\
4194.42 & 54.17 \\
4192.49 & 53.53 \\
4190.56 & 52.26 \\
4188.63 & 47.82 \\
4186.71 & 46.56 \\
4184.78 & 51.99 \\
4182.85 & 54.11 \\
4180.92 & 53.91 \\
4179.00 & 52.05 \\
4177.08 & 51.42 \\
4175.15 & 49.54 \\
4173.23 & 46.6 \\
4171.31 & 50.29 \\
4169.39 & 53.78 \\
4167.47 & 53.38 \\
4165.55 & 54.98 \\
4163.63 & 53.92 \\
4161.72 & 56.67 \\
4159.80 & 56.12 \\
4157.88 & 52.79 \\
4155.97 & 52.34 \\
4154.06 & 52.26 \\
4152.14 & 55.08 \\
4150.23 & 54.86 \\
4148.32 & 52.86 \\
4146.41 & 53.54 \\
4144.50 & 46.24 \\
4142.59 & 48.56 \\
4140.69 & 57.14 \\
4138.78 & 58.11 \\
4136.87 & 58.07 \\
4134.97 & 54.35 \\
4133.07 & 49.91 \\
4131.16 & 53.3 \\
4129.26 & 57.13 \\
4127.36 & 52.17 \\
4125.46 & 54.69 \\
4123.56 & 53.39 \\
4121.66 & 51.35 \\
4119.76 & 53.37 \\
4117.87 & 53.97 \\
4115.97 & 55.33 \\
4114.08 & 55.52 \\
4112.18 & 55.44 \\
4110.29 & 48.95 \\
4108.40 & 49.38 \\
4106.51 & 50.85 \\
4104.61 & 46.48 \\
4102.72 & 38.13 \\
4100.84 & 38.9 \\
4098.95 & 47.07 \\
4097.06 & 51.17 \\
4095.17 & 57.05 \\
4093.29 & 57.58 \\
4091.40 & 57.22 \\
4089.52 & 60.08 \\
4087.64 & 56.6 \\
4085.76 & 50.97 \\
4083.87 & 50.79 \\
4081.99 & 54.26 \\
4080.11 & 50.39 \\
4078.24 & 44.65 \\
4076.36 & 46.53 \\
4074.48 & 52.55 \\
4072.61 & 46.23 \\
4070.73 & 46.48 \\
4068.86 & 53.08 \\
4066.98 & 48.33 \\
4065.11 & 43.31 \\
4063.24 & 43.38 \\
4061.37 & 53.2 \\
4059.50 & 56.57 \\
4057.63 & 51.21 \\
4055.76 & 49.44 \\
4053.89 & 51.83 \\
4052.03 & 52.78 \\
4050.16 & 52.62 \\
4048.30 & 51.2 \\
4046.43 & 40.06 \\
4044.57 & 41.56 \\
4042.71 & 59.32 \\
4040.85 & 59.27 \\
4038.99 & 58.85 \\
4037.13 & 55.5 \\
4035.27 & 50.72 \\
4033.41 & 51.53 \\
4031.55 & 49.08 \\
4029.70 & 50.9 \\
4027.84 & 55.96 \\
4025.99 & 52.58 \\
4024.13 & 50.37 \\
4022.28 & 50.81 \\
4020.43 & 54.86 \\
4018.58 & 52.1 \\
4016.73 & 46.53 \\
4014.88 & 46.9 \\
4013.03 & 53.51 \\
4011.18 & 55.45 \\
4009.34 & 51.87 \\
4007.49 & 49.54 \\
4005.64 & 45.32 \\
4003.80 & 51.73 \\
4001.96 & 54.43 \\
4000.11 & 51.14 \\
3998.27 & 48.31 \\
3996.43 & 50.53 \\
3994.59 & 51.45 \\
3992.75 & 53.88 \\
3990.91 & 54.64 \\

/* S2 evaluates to 1.2 angstrom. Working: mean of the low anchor 51.1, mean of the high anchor 53.8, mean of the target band 50.6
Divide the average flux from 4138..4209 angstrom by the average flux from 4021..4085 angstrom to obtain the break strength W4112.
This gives 1.0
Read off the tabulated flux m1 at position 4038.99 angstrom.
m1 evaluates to 58.85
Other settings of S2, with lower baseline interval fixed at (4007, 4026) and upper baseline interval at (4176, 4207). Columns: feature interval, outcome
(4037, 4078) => 0.69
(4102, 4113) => 0.62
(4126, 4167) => -2.11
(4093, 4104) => 0.76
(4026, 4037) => -0.15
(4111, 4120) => -0.61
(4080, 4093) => -0.89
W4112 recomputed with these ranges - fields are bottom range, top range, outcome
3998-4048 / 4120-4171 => 1.04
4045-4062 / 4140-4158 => 1.04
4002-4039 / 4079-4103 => 1.01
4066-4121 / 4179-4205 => 1.00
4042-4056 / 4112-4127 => 1.09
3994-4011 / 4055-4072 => 0.97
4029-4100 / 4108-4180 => 1.03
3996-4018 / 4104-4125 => 1.04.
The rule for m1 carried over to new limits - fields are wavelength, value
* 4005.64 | 45.32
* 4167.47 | 53.38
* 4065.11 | 43.31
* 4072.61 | 46.23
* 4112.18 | 55.44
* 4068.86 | 53.08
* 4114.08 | 55.52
